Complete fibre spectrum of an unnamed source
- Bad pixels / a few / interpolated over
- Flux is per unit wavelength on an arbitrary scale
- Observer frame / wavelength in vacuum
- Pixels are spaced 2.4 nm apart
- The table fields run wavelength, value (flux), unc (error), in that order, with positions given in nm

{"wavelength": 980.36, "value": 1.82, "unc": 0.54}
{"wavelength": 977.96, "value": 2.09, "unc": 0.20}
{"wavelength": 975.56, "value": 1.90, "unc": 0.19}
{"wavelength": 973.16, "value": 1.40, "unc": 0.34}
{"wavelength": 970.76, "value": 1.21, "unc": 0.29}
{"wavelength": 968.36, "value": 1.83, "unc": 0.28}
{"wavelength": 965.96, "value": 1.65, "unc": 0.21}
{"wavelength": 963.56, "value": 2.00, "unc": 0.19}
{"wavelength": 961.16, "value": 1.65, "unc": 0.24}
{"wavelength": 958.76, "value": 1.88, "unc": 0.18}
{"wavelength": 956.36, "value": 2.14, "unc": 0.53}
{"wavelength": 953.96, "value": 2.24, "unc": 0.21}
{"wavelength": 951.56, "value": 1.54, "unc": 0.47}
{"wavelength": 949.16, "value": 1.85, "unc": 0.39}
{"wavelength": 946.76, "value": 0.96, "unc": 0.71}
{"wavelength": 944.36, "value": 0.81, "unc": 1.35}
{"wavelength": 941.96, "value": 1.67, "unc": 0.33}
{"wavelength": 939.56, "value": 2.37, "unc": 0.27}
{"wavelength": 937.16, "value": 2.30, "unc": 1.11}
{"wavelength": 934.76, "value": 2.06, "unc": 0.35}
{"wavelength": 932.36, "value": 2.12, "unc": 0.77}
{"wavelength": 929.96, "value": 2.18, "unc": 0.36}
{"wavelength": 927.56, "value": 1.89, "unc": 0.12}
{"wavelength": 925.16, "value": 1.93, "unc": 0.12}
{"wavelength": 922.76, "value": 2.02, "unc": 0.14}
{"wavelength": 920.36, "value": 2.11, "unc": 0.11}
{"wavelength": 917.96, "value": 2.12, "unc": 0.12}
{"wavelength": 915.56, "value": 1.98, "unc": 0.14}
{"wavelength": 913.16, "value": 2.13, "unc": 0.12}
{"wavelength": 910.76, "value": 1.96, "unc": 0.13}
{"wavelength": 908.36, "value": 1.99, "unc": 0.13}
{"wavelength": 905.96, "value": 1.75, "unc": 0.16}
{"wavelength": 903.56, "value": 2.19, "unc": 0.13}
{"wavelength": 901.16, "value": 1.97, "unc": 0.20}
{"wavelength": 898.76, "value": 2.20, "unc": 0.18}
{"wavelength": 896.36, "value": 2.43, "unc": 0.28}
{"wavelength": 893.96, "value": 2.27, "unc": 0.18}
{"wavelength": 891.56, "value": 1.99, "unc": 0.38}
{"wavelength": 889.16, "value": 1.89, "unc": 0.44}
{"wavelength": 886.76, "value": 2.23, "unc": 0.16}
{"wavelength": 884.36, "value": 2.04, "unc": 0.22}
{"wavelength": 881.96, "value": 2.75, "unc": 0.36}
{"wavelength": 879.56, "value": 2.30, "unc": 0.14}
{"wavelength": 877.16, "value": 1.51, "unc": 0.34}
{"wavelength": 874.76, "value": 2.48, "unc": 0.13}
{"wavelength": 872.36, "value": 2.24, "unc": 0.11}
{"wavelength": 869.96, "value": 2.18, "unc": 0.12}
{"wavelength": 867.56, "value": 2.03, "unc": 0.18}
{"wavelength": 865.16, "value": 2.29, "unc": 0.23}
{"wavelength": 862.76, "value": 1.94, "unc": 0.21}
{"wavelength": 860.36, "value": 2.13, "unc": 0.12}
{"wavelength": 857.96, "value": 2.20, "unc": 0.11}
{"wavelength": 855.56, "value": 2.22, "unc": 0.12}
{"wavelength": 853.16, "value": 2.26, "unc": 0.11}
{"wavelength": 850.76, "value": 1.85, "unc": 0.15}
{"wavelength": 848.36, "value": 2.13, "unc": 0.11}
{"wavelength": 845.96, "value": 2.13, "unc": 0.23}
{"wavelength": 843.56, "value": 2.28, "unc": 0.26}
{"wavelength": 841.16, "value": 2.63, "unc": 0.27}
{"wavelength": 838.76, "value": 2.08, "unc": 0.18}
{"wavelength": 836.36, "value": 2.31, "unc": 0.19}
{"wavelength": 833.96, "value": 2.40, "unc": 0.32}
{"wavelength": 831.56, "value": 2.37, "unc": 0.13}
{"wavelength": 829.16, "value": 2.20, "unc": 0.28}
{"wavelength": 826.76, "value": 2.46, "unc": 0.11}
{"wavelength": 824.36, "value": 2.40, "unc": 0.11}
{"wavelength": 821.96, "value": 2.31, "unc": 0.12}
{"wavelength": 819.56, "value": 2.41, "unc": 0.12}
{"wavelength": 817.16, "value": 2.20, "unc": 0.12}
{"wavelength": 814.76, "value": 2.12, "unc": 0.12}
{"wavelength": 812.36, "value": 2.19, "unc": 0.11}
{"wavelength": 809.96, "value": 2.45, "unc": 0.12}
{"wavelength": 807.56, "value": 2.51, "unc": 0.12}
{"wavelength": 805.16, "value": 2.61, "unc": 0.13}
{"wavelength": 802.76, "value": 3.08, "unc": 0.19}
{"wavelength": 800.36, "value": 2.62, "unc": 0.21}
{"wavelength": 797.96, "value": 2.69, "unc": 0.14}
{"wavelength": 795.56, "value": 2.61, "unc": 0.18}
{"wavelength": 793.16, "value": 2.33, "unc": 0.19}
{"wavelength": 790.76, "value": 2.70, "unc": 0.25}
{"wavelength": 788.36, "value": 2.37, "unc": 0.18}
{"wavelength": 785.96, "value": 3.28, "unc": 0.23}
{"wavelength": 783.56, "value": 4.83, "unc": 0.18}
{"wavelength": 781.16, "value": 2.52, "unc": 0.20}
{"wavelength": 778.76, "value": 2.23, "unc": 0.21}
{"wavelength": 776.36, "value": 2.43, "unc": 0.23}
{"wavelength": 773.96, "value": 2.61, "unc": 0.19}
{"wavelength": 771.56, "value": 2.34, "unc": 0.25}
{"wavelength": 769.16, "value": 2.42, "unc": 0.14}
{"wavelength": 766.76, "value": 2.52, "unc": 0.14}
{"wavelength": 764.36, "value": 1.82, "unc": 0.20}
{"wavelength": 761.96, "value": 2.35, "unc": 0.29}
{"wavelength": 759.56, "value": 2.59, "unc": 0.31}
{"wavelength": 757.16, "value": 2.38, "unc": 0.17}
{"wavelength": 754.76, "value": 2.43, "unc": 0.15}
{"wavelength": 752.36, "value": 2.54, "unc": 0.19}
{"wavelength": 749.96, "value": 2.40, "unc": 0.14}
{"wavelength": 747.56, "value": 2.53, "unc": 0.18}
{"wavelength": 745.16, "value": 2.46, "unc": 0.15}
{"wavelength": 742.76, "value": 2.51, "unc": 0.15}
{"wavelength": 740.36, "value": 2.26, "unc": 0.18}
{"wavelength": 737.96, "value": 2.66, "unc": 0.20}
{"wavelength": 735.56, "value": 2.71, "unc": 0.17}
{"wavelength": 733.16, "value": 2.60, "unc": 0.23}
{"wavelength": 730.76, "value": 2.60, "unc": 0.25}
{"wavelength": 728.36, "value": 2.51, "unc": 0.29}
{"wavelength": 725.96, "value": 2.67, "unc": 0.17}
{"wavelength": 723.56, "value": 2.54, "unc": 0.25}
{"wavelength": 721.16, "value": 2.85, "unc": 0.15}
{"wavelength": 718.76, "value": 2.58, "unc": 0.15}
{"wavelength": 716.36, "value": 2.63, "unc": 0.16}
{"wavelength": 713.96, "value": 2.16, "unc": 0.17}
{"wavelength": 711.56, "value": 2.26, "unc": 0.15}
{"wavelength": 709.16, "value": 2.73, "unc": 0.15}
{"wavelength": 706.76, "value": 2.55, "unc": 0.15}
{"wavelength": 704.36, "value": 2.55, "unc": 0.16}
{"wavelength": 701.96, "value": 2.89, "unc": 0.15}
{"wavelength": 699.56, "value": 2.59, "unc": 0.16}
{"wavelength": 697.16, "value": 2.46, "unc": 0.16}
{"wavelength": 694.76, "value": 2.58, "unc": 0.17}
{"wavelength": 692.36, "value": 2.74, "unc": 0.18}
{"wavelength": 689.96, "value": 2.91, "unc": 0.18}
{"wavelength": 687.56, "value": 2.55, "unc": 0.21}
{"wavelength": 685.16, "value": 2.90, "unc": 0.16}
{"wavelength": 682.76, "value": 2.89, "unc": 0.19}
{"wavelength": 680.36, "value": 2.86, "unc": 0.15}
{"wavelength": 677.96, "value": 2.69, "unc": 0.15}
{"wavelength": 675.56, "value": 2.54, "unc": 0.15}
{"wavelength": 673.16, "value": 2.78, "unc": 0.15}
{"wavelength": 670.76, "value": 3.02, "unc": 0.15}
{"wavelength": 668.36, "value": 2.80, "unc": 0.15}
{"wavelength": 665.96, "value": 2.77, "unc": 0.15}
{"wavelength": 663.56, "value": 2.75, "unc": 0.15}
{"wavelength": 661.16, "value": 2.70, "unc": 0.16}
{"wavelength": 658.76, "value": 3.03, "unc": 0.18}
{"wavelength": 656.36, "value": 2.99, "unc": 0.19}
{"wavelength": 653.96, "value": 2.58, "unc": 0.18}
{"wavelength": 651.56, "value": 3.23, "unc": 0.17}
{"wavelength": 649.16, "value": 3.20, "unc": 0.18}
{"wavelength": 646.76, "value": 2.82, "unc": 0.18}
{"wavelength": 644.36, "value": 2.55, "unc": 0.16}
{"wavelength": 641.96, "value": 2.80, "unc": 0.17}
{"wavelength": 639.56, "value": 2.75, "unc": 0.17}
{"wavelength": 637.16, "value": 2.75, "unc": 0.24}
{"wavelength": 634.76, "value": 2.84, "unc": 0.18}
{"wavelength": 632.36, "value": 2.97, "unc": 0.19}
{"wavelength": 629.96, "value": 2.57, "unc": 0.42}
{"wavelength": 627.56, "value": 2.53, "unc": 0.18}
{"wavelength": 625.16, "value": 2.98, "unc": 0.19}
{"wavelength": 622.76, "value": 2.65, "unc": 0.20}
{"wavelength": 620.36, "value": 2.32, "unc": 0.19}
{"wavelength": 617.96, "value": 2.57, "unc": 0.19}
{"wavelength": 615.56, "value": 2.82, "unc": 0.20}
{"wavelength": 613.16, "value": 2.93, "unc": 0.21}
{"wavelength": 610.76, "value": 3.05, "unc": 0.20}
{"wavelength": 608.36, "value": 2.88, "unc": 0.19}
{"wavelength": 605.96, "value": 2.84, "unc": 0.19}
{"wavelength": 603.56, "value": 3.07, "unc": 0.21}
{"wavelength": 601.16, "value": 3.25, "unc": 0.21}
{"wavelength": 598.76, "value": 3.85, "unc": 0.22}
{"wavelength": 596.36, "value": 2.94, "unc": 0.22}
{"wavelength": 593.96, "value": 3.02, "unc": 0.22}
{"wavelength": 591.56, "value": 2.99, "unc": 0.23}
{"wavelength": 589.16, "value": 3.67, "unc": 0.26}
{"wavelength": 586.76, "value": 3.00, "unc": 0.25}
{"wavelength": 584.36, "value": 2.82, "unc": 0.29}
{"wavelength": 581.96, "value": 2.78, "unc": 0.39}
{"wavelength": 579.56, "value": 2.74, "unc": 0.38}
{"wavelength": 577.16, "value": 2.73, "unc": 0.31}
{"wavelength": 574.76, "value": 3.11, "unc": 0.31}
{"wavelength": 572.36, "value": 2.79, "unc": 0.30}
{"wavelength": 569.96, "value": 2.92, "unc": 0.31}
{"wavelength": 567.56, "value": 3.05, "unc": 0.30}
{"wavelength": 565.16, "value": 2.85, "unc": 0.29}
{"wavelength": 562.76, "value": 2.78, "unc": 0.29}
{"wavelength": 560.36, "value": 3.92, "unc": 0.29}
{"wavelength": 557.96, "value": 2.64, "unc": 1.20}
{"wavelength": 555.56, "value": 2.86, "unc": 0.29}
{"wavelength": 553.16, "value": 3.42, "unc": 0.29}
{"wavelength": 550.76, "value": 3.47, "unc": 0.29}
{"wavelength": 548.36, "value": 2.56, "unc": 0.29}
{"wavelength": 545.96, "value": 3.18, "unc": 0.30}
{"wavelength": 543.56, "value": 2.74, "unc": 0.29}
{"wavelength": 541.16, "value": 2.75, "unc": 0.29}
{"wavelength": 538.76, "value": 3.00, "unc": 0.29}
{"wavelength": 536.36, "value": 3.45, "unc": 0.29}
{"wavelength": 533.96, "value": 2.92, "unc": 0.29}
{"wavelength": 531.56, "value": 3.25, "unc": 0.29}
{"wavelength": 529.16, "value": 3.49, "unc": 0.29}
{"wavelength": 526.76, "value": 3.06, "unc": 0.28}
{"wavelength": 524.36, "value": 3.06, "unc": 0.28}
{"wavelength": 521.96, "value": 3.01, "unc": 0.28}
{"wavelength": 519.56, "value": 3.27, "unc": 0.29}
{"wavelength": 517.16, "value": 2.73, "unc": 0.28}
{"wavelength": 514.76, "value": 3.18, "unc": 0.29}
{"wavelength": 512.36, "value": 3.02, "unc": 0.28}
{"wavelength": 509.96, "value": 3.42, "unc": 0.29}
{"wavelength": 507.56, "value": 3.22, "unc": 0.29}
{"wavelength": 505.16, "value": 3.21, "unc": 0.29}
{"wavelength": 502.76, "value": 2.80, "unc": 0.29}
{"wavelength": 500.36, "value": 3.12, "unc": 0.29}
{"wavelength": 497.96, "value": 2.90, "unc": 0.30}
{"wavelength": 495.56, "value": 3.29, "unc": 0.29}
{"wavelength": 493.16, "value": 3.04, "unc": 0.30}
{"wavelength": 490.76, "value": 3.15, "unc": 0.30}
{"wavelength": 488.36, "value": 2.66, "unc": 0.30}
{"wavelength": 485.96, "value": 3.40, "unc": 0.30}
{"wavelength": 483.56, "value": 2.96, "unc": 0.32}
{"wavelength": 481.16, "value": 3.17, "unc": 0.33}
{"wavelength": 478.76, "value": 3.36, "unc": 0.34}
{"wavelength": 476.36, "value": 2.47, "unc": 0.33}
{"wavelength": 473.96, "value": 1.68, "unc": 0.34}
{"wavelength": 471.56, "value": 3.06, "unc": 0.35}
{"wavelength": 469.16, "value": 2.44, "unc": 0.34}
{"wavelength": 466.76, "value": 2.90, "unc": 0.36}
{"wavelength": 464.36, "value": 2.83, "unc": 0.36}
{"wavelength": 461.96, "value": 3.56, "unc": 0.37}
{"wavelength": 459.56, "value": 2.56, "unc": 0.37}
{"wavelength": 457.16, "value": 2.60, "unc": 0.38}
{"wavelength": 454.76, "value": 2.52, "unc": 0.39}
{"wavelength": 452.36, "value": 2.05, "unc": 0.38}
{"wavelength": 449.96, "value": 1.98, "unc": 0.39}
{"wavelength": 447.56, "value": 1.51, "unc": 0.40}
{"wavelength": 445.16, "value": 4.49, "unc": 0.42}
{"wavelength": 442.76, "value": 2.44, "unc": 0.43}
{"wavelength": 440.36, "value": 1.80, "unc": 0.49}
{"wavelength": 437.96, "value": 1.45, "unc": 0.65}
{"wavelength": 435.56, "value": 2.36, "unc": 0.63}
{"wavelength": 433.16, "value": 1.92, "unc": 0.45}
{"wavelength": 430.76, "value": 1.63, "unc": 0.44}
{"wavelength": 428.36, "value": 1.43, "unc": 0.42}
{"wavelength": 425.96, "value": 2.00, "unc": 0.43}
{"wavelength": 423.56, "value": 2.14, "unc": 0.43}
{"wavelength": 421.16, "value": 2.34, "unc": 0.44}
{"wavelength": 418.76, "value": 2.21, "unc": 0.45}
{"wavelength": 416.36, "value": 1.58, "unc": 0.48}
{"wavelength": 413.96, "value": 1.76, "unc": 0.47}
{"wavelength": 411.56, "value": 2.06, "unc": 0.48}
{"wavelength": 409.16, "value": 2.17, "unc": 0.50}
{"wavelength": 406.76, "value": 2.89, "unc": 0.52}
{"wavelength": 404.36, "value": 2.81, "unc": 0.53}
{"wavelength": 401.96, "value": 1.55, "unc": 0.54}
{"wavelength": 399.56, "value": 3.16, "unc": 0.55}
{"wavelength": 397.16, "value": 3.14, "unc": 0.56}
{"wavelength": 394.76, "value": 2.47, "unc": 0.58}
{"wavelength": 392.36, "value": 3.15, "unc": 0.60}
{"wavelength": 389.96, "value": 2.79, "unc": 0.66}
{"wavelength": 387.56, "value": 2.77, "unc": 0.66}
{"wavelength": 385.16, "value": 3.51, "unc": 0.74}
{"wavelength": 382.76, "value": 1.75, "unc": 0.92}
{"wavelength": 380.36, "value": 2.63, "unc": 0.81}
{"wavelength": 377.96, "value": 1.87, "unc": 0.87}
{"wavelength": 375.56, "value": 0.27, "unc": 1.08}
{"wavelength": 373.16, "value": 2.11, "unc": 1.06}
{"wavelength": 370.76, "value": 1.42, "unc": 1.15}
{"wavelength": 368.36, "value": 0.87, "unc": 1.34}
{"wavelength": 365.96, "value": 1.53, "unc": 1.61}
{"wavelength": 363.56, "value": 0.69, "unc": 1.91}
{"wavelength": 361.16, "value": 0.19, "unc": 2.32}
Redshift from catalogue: 0.195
